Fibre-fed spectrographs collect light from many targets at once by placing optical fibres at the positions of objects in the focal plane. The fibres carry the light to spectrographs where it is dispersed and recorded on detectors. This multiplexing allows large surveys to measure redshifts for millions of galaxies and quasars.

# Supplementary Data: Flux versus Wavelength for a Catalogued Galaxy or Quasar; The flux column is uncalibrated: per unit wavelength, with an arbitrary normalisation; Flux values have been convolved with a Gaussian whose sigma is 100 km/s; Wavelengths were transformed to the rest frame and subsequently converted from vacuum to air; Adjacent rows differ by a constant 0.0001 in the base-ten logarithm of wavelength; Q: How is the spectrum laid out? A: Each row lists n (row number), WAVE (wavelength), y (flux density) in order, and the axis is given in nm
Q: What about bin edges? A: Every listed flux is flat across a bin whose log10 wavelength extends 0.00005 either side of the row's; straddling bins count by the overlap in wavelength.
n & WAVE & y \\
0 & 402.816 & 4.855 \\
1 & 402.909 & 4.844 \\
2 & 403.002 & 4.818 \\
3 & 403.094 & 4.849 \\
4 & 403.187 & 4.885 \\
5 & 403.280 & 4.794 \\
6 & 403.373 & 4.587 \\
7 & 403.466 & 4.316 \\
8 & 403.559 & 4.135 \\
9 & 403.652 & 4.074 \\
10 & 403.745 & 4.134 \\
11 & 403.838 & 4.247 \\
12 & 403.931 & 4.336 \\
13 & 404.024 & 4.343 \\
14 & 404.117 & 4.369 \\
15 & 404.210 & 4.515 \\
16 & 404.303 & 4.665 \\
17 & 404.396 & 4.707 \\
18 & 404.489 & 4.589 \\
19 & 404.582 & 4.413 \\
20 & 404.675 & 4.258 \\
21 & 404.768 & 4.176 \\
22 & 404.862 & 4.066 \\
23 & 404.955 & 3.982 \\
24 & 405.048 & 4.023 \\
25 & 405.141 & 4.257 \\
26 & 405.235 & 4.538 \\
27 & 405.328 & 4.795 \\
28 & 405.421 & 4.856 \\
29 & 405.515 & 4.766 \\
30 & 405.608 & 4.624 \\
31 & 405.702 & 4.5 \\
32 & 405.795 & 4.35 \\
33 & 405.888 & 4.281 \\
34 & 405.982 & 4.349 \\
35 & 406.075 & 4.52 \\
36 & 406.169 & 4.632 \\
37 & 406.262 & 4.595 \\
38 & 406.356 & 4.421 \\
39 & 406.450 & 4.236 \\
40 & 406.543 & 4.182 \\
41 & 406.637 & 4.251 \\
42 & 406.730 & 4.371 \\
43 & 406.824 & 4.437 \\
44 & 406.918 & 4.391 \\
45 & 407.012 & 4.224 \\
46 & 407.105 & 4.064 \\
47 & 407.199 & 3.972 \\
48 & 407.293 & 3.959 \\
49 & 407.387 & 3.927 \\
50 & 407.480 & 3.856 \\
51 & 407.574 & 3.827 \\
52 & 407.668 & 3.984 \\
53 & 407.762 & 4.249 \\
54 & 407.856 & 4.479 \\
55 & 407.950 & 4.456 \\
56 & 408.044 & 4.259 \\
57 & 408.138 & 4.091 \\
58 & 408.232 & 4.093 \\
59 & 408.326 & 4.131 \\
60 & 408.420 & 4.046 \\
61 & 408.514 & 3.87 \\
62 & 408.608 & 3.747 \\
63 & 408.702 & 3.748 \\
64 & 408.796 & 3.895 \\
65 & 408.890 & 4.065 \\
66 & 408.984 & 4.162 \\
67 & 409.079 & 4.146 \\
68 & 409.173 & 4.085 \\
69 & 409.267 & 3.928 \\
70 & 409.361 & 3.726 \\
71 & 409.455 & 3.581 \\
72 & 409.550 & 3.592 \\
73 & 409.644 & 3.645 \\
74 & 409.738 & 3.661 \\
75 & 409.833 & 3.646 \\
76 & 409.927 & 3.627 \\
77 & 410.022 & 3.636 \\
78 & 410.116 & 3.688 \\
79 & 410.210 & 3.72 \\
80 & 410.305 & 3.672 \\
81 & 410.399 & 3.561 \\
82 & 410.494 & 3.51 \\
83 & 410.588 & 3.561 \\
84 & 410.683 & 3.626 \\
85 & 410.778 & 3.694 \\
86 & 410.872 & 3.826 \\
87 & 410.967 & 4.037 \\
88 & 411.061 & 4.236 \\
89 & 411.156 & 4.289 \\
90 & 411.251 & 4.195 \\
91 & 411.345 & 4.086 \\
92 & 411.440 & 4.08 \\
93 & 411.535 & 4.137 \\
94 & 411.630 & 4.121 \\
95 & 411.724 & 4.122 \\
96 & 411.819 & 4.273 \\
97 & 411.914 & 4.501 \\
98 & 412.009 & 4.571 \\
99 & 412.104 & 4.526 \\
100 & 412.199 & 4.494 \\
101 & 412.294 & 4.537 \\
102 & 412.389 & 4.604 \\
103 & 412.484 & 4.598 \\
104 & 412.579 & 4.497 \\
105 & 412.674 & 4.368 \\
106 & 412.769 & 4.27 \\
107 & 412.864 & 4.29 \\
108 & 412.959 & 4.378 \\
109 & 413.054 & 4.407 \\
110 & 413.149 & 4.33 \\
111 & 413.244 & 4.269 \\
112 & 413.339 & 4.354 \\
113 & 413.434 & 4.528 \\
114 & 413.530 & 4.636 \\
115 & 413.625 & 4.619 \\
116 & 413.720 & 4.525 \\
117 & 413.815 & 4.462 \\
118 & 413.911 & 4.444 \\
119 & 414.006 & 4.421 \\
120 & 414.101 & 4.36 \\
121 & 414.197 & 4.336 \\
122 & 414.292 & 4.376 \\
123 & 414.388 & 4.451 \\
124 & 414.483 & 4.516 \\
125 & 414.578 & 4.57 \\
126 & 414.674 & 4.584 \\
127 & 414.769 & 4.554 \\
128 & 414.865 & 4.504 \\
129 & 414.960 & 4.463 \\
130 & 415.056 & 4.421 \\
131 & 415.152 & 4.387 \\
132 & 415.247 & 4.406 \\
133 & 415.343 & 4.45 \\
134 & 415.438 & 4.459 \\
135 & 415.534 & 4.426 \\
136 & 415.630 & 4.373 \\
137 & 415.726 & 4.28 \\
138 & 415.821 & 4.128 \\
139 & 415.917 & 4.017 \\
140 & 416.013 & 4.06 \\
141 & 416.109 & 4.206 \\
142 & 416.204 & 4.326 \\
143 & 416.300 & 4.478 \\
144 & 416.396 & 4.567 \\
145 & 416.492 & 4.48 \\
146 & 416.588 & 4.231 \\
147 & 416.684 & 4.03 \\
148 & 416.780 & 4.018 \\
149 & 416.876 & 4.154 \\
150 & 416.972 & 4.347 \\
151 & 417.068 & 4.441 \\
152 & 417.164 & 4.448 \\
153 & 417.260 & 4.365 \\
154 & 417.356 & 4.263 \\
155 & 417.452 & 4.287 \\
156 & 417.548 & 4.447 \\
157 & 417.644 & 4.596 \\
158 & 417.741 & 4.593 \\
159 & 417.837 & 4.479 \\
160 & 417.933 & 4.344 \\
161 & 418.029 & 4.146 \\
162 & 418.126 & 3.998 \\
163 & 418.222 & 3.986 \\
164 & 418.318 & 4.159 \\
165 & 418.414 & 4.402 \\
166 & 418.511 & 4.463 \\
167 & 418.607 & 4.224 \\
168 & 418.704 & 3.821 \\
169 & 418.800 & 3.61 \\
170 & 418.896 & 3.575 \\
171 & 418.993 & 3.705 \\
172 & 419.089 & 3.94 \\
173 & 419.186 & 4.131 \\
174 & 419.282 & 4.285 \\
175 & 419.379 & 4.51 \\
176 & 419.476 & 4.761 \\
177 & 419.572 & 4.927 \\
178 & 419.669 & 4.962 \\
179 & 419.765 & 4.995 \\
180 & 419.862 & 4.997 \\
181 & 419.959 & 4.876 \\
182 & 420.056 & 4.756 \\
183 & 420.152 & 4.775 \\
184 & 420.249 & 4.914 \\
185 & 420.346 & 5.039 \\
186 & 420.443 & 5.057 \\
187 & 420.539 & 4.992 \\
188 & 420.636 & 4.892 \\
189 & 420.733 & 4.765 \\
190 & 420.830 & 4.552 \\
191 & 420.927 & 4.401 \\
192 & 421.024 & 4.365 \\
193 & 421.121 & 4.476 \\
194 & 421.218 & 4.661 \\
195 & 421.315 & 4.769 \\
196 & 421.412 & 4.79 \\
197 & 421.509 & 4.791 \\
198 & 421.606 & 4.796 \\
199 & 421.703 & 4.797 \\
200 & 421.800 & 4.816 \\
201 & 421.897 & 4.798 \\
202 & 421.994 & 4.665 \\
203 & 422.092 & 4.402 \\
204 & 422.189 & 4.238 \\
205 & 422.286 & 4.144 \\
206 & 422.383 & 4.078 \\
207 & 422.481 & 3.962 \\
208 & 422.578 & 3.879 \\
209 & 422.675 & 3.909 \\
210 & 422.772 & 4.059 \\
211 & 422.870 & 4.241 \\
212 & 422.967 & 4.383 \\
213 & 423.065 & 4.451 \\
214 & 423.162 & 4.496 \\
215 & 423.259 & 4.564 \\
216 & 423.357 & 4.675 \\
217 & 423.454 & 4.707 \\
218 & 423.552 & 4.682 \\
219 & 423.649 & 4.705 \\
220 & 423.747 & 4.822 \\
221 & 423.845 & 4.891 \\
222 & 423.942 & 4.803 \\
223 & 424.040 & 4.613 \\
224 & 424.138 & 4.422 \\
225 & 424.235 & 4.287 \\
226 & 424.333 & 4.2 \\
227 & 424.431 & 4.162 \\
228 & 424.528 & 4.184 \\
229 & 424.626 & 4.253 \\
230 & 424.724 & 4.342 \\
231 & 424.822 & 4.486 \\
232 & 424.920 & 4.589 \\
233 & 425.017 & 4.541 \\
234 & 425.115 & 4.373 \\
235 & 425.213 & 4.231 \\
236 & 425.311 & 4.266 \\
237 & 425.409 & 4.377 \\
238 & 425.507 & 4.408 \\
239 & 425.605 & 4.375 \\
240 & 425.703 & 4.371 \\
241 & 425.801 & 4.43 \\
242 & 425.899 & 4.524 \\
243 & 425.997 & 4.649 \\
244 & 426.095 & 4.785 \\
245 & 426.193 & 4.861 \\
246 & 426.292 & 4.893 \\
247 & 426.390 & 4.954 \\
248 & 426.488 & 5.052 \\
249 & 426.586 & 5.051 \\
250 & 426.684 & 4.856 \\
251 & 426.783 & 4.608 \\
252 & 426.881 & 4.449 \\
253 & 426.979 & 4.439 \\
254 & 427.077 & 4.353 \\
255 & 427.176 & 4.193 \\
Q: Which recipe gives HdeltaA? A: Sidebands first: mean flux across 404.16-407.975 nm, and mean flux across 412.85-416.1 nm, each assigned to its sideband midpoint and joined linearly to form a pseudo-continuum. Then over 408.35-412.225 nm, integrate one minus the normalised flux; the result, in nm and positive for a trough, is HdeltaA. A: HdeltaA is 0.39 nm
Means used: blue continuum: 4.33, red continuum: 4.4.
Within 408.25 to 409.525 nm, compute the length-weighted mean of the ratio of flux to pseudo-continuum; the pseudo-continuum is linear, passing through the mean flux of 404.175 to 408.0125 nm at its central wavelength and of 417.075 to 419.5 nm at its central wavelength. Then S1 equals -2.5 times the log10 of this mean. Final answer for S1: 0.099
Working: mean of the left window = 4.33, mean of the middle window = 3.93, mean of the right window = 4.22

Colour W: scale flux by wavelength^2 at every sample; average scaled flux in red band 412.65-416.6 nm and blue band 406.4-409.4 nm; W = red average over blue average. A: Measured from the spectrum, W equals 1.11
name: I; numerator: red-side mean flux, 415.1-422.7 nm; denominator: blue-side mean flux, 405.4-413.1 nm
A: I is 1.07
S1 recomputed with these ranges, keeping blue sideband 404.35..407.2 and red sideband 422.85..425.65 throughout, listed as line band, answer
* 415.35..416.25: 0.04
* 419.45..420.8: -0.11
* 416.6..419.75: 0.04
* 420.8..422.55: -0.01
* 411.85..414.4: -0.01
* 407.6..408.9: 0.08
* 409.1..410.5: 0.19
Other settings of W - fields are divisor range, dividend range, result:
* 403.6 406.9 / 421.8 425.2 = 1.10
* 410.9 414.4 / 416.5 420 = 1.02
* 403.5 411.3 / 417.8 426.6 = 1.17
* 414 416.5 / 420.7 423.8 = 1.06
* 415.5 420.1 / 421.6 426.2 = 1.06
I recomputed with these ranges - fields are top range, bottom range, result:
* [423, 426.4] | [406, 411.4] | 1.13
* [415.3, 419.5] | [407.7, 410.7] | 1.10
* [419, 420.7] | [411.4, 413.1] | 1.08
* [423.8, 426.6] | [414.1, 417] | 1.04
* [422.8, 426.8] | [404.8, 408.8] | 1.07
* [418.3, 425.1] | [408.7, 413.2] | 1.11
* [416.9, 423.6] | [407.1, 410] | 1.13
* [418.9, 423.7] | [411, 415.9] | 1.04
